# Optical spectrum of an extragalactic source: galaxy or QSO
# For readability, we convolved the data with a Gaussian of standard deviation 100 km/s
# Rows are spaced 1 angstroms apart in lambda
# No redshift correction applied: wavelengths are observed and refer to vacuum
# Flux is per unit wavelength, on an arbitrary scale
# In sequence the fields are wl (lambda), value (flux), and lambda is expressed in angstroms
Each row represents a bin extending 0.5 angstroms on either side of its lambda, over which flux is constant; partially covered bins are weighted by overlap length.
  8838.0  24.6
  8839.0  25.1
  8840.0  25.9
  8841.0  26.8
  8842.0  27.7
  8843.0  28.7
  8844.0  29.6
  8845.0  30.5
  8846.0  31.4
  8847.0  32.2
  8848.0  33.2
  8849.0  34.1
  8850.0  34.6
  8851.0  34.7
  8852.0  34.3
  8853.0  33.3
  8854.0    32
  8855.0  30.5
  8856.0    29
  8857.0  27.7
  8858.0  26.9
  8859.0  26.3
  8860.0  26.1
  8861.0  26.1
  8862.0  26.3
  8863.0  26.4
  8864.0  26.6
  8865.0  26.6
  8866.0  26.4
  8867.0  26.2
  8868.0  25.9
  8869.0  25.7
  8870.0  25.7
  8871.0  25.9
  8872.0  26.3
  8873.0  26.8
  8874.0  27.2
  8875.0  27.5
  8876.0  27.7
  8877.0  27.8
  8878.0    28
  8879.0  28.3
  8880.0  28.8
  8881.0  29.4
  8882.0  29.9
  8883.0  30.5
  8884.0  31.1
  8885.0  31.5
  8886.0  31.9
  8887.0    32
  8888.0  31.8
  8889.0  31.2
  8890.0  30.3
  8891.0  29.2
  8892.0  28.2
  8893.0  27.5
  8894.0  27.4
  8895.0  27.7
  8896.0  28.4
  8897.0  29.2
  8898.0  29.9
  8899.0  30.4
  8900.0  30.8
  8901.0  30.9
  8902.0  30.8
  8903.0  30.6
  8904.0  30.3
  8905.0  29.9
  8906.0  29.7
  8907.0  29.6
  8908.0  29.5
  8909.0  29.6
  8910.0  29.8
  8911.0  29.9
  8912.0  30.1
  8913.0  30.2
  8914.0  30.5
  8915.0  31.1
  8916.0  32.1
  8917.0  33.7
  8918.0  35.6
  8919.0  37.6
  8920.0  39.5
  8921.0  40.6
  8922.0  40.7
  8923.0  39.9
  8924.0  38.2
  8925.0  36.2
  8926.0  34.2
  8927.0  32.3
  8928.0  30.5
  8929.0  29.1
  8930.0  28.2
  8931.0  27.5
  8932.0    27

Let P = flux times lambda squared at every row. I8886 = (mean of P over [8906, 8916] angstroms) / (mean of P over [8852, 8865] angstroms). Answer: 1.08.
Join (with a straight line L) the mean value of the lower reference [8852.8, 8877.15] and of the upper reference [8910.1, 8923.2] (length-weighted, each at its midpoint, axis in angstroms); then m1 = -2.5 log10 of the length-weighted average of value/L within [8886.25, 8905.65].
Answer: 0.06 mag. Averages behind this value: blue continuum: 27.2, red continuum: 34.5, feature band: 29.8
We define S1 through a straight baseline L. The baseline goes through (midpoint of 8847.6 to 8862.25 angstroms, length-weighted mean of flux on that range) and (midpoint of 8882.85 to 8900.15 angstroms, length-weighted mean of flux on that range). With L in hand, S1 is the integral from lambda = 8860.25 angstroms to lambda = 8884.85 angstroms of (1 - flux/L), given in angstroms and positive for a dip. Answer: 2.2 angstroms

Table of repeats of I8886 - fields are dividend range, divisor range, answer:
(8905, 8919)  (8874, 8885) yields 1.08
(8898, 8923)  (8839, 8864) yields 1.11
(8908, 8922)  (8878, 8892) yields 1.11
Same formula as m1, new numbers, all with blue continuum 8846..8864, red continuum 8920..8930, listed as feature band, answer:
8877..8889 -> 0.07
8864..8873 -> 0.19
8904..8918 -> 0.13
